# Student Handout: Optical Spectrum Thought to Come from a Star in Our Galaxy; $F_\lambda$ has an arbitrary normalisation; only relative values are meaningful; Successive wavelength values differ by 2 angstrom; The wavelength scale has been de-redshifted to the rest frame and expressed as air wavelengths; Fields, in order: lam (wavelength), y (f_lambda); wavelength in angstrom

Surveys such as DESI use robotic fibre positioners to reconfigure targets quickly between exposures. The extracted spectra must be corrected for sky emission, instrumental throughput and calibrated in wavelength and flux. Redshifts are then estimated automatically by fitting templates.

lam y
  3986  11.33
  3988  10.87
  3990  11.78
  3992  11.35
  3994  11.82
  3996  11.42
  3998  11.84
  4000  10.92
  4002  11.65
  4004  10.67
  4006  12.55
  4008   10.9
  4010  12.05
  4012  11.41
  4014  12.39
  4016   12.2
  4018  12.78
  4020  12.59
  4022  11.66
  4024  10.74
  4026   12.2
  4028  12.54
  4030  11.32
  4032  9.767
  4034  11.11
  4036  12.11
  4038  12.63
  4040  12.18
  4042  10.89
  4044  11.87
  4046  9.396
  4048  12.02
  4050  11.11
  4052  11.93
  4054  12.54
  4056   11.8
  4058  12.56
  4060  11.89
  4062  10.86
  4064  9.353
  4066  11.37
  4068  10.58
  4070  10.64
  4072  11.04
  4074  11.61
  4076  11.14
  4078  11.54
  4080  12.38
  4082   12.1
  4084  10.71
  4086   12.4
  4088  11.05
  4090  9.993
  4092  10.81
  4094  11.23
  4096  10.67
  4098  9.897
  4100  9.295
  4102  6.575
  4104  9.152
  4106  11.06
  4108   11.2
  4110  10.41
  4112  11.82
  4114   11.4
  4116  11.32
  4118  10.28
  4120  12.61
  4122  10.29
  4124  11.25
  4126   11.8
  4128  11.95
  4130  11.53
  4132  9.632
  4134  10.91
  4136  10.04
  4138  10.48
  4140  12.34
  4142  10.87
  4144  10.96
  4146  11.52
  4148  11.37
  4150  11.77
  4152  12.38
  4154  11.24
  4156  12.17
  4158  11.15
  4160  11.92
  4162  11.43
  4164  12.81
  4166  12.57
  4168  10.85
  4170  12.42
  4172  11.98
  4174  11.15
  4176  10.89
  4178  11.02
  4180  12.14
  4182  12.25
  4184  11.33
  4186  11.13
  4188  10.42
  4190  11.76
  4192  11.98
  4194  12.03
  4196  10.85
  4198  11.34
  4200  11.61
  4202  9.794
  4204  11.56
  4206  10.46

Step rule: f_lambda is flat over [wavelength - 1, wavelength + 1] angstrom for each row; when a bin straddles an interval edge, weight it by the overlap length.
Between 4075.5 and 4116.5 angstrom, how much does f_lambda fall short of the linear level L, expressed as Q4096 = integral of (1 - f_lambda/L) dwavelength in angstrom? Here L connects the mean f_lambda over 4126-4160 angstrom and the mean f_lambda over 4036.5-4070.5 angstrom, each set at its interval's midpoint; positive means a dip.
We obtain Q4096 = 2.2 angstrom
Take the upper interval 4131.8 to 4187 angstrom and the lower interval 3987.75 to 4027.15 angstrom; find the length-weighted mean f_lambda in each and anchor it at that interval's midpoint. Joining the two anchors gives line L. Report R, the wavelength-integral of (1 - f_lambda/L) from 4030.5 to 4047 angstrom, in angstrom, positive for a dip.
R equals 0.6 angstrom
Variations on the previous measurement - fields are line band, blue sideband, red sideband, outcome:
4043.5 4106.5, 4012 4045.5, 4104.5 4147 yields 2.8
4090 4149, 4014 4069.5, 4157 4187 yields 4.4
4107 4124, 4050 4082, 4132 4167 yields 0.4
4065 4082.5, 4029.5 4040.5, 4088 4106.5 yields -1.5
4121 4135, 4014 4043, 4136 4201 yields 0.7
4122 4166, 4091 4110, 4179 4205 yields -3.0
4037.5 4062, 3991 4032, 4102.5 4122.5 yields -0.6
